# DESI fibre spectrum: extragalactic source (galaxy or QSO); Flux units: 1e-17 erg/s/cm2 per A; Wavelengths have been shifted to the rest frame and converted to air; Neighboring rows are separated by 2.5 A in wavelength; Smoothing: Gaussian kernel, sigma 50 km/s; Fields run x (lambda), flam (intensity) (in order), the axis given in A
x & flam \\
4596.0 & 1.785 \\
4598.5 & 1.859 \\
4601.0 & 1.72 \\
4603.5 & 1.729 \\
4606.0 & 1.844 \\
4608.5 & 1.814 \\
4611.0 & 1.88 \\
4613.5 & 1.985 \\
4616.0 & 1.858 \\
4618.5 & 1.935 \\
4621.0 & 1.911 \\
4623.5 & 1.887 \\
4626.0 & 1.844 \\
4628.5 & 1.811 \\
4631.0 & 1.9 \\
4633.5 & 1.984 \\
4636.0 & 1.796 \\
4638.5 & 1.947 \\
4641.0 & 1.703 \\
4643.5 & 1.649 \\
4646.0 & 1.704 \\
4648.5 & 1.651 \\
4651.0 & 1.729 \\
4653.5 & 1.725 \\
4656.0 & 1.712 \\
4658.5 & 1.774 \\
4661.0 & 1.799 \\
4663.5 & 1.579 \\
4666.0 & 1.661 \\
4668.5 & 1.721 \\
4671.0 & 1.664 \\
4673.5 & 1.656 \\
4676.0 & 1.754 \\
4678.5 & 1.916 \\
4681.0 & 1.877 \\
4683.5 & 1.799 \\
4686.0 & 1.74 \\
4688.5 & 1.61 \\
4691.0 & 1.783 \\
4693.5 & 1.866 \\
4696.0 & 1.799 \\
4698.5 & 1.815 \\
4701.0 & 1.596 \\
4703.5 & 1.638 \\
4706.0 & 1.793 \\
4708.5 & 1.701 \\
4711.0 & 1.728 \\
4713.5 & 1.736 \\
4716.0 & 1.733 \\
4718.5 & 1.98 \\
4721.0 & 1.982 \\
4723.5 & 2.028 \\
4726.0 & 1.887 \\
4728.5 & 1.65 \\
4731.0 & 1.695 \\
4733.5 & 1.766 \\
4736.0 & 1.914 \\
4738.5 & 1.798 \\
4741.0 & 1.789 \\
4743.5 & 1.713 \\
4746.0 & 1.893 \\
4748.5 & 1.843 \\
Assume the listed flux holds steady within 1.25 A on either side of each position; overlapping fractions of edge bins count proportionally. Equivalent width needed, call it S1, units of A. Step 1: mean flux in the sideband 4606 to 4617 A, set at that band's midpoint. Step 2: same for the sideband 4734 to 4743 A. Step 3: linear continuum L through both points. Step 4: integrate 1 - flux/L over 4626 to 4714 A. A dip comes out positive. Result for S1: 4.7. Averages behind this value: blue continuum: 1.88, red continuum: 1.82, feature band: 1.75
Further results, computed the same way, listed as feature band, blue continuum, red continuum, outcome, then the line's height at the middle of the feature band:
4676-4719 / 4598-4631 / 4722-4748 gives 1.4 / 1.83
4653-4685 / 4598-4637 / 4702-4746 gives 1.5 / 1.83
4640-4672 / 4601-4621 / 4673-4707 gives 1.9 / 1.8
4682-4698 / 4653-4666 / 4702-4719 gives -0.3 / 1.73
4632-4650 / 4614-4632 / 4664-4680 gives 0.5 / 1.82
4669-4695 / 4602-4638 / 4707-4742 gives 1.0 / 1.84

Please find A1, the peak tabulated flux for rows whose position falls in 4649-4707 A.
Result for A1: 1.916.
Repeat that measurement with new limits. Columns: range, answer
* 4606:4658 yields 1.985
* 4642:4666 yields 1.799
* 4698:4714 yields 1.815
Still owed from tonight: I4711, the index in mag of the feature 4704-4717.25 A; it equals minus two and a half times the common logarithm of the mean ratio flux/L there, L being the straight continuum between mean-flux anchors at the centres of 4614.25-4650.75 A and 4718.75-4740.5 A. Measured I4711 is 0.07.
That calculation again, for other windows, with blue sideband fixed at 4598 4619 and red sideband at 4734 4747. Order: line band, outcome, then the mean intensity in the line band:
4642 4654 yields 0.09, 1.69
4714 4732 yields -0.02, 1.85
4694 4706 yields 0.06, 1.73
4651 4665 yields 0.07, 1.72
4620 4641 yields -0.02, 1.87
